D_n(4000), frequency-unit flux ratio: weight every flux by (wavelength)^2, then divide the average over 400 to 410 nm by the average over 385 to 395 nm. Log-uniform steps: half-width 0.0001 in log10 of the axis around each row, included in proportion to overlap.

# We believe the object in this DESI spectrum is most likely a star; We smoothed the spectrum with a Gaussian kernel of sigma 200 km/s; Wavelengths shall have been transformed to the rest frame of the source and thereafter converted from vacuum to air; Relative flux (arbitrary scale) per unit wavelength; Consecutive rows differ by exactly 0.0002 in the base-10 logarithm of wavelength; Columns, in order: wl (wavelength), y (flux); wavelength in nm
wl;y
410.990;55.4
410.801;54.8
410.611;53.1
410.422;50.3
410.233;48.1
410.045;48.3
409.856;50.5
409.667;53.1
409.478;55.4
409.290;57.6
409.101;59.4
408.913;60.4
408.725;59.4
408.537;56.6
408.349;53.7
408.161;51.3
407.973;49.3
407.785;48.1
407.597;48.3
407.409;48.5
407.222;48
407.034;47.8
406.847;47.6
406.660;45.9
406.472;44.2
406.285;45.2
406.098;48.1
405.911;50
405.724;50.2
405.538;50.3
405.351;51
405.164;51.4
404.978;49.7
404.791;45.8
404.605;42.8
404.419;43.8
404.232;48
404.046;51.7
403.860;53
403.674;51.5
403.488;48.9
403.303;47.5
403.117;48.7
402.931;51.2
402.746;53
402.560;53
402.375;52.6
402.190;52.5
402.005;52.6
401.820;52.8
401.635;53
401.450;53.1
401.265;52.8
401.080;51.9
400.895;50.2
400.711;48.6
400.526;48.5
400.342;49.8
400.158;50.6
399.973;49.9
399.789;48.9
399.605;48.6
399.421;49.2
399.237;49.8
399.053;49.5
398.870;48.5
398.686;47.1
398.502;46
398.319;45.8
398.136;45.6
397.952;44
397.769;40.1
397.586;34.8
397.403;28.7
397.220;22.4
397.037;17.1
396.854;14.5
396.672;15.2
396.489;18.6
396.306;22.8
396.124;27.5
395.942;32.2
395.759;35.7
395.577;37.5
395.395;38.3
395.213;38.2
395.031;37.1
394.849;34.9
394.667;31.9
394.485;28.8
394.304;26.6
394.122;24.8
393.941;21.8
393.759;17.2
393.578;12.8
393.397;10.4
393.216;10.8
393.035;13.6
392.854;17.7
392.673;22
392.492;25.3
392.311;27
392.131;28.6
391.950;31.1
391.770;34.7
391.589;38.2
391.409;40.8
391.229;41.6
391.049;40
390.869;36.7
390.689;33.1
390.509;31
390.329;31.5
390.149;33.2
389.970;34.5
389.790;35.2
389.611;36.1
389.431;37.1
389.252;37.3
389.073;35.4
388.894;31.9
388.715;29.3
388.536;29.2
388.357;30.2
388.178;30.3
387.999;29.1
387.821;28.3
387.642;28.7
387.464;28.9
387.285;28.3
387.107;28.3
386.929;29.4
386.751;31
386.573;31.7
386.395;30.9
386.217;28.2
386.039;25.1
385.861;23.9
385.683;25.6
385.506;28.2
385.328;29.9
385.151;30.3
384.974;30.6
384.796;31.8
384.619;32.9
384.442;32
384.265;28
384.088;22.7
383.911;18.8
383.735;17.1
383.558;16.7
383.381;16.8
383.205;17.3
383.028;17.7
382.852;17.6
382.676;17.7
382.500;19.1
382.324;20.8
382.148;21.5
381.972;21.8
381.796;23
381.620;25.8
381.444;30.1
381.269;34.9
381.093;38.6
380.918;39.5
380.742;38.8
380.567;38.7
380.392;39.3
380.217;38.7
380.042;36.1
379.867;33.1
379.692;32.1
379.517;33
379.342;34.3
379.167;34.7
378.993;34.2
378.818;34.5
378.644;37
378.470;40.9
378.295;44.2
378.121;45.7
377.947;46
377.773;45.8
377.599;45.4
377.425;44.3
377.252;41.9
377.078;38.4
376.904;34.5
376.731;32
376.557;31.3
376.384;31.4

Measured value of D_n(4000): 1.9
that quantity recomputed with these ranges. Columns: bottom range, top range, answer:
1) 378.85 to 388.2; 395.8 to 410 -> 1.82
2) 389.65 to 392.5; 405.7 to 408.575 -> 1.55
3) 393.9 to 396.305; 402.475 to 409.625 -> 1.67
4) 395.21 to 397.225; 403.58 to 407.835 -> 1.92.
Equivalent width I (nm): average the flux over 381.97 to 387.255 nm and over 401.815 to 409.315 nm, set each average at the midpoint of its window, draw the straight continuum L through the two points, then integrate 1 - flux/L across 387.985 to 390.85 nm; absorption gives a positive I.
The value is -0.21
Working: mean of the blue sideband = 24.9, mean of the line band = 33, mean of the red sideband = 50.4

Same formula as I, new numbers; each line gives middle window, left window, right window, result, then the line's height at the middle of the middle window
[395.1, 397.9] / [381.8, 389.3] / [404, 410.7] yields 0.72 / 38.4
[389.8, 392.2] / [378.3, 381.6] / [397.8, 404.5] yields 0.45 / 43.2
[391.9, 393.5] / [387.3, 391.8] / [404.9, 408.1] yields 0.70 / 36.4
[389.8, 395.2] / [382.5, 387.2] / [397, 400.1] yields 0.97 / 35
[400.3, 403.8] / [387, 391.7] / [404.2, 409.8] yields -0.43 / 45.6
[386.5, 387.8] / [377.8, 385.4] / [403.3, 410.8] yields 0.20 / 34.6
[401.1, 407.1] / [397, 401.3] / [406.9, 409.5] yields -0.07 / 49.3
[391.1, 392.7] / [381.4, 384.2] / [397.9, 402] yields 0.13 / 35.7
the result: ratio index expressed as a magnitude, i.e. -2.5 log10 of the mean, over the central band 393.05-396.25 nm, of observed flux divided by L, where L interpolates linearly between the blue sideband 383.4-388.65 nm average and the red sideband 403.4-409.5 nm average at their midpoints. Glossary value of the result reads 0.354 mag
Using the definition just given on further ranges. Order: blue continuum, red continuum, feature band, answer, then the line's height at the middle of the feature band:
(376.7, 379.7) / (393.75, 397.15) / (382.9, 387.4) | 0.30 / 34.5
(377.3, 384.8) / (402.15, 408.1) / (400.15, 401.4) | -0.11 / 45.7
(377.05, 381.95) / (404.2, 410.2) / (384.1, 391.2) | 0.30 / 41.1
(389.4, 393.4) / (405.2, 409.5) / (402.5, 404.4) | -0.10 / 46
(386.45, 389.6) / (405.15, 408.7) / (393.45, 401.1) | 0.12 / 40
